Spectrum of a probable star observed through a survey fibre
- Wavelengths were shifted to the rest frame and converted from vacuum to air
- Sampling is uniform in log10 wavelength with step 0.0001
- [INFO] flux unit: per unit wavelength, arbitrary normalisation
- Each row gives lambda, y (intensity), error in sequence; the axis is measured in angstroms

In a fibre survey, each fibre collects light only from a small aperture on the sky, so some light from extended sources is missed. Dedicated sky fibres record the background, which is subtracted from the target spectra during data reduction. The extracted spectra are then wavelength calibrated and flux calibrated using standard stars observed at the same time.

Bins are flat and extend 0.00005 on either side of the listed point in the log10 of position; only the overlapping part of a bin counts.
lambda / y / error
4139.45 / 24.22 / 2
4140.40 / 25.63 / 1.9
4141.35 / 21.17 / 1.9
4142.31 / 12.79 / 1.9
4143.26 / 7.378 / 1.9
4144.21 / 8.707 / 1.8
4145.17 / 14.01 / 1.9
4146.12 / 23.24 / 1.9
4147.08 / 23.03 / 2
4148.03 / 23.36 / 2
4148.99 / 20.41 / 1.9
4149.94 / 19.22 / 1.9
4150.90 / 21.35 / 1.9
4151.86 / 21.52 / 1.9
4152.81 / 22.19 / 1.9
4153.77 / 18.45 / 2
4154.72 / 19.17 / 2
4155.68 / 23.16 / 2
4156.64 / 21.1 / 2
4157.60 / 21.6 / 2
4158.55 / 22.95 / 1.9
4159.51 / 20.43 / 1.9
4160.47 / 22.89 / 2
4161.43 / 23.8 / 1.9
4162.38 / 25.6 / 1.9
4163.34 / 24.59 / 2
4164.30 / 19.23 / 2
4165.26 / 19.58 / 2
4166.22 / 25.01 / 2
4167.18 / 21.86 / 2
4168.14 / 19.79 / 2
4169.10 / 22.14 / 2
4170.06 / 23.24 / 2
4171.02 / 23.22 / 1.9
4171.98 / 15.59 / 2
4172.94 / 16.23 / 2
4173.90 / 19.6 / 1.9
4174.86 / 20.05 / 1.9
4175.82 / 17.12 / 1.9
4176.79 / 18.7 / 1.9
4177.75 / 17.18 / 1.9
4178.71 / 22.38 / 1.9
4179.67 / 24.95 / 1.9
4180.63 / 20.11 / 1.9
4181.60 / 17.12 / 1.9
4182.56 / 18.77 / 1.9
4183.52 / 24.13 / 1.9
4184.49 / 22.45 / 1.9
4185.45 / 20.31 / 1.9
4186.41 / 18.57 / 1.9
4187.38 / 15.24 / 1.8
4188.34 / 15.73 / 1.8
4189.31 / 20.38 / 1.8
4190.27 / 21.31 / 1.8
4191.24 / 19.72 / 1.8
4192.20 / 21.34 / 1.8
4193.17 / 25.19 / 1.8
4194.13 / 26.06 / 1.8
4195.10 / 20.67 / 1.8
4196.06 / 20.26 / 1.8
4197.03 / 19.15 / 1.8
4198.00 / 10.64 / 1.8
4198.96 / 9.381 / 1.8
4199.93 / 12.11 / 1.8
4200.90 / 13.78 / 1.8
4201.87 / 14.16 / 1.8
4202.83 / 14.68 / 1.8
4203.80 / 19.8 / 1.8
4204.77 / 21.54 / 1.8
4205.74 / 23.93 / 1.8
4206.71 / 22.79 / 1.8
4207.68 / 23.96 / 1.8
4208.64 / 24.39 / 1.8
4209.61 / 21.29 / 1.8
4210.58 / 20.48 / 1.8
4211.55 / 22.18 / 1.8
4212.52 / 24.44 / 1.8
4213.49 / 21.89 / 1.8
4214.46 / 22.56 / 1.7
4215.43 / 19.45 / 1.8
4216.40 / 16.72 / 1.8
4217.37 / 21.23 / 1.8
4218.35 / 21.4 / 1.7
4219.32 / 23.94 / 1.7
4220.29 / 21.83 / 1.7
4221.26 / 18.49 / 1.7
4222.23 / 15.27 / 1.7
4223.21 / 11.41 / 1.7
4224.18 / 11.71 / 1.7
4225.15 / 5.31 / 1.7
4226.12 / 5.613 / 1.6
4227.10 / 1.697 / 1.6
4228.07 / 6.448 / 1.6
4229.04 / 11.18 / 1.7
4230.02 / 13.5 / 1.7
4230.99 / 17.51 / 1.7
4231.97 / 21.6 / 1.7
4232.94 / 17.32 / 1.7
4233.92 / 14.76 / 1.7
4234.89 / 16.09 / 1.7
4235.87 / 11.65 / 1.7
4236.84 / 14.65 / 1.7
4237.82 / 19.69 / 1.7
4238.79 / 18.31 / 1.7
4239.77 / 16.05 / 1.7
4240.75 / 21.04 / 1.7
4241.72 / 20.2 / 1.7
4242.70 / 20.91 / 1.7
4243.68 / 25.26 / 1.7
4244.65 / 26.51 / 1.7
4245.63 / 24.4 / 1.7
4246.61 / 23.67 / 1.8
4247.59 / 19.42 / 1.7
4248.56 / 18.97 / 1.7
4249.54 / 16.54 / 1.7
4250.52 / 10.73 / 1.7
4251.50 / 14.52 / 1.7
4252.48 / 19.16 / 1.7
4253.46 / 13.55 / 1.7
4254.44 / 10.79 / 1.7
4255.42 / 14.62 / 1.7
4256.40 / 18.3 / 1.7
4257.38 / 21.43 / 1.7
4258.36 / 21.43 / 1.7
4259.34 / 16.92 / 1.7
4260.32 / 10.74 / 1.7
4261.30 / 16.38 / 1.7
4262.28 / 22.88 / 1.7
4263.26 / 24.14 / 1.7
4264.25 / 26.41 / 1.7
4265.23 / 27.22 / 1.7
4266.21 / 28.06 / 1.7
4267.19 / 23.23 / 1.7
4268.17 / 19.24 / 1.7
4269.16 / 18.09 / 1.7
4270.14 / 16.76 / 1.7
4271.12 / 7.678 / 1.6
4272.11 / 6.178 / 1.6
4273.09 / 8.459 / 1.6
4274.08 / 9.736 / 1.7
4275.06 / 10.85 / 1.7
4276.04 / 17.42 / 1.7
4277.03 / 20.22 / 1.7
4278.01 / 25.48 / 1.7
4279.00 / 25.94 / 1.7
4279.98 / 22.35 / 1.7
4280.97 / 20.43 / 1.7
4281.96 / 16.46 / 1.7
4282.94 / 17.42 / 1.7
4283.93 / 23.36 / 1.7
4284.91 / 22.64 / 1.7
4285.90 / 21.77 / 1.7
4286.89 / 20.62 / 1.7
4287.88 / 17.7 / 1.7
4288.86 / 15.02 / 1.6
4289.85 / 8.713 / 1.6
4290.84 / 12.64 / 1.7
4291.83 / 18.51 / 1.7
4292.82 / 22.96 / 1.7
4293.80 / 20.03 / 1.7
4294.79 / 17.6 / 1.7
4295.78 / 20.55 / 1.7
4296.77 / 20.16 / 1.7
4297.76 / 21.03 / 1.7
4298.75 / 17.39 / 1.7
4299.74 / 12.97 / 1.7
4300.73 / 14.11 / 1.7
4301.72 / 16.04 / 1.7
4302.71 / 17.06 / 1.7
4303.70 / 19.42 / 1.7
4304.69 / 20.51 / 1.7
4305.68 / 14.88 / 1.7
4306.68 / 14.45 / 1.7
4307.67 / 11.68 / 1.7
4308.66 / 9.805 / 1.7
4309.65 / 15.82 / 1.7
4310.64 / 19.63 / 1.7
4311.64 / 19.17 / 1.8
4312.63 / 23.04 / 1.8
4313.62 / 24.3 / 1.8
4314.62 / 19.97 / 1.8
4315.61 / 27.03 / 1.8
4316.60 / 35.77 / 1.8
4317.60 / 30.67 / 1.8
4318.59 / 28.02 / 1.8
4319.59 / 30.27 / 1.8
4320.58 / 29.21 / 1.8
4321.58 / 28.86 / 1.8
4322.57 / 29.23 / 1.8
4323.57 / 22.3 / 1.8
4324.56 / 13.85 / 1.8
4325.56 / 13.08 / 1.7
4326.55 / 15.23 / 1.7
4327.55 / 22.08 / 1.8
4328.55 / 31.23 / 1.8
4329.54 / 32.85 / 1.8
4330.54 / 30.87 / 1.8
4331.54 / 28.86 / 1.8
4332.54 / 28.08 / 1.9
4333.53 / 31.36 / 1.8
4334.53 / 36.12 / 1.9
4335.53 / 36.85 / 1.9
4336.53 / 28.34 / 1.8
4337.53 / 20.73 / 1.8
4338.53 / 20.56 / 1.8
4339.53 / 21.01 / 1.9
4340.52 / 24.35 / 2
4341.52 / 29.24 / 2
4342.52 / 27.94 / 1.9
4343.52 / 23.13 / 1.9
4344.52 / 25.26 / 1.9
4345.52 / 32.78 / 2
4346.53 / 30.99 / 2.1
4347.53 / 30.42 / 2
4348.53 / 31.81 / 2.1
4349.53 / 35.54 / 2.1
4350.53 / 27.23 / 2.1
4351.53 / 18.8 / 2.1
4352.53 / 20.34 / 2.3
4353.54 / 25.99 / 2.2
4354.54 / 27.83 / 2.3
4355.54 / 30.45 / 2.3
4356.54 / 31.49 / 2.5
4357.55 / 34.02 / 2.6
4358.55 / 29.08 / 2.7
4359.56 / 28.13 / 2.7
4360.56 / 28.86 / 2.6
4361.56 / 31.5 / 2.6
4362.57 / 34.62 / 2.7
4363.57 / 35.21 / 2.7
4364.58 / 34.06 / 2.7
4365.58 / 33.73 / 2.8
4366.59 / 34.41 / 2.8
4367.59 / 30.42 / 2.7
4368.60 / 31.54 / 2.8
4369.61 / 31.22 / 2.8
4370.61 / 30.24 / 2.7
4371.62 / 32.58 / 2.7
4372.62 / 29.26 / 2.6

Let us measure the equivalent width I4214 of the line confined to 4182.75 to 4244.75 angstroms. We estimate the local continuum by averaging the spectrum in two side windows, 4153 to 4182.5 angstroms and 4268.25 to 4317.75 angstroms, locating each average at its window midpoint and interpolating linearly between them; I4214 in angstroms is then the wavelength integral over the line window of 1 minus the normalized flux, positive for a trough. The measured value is 5.6 angstroms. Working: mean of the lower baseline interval 20.9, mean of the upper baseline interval 18.1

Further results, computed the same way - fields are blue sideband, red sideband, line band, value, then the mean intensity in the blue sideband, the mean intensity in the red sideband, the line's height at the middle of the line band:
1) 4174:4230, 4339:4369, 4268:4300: 8.9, 18.3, 29.3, 24.2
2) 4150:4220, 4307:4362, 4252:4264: 2.8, 20.4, 26.2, 23.2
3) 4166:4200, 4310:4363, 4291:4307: 4.7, 19.7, 27.1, 25.3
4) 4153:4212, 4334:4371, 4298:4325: 6.2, 20.2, 29.3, 27.1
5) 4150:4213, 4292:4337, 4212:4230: 4.7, 20.3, 22.7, 21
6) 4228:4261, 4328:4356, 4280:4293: 2.2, 17.4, 28.2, 22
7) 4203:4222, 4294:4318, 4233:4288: 4.9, 21.5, 19.3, 20.3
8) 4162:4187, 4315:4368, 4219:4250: 9.1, 20.6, 28.3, 23.4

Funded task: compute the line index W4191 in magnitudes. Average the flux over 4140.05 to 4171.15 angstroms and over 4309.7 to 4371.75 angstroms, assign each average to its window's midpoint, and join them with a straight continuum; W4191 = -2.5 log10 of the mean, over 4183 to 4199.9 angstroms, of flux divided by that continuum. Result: 0.145 mag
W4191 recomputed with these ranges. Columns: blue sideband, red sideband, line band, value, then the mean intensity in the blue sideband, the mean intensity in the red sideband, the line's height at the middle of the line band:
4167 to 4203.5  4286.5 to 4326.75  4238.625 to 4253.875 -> 0.001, 19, 19.8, 19.4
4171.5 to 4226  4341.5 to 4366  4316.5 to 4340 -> 0.042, 19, 29.5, 27.8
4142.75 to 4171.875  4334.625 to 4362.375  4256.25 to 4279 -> 0.335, 20.7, 28.1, 24.9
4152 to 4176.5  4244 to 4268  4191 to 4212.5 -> 0.052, 21.1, 19.6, 20.5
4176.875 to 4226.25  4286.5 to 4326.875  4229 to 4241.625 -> 0.156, 19.1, 19.8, 19.3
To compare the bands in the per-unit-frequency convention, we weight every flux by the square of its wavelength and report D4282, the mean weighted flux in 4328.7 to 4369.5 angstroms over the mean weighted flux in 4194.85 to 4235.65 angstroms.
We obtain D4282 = 1.84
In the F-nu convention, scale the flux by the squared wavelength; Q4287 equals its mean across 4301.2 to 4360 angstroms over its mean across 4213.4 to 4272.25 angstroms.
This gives 1.5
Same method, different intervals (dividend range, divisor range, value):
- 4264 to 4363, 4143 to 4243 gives 1.28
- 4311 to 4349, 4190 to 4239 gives 1.61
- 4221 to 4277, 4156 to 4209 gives 0.85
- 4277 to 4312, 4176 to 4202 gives 1.01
